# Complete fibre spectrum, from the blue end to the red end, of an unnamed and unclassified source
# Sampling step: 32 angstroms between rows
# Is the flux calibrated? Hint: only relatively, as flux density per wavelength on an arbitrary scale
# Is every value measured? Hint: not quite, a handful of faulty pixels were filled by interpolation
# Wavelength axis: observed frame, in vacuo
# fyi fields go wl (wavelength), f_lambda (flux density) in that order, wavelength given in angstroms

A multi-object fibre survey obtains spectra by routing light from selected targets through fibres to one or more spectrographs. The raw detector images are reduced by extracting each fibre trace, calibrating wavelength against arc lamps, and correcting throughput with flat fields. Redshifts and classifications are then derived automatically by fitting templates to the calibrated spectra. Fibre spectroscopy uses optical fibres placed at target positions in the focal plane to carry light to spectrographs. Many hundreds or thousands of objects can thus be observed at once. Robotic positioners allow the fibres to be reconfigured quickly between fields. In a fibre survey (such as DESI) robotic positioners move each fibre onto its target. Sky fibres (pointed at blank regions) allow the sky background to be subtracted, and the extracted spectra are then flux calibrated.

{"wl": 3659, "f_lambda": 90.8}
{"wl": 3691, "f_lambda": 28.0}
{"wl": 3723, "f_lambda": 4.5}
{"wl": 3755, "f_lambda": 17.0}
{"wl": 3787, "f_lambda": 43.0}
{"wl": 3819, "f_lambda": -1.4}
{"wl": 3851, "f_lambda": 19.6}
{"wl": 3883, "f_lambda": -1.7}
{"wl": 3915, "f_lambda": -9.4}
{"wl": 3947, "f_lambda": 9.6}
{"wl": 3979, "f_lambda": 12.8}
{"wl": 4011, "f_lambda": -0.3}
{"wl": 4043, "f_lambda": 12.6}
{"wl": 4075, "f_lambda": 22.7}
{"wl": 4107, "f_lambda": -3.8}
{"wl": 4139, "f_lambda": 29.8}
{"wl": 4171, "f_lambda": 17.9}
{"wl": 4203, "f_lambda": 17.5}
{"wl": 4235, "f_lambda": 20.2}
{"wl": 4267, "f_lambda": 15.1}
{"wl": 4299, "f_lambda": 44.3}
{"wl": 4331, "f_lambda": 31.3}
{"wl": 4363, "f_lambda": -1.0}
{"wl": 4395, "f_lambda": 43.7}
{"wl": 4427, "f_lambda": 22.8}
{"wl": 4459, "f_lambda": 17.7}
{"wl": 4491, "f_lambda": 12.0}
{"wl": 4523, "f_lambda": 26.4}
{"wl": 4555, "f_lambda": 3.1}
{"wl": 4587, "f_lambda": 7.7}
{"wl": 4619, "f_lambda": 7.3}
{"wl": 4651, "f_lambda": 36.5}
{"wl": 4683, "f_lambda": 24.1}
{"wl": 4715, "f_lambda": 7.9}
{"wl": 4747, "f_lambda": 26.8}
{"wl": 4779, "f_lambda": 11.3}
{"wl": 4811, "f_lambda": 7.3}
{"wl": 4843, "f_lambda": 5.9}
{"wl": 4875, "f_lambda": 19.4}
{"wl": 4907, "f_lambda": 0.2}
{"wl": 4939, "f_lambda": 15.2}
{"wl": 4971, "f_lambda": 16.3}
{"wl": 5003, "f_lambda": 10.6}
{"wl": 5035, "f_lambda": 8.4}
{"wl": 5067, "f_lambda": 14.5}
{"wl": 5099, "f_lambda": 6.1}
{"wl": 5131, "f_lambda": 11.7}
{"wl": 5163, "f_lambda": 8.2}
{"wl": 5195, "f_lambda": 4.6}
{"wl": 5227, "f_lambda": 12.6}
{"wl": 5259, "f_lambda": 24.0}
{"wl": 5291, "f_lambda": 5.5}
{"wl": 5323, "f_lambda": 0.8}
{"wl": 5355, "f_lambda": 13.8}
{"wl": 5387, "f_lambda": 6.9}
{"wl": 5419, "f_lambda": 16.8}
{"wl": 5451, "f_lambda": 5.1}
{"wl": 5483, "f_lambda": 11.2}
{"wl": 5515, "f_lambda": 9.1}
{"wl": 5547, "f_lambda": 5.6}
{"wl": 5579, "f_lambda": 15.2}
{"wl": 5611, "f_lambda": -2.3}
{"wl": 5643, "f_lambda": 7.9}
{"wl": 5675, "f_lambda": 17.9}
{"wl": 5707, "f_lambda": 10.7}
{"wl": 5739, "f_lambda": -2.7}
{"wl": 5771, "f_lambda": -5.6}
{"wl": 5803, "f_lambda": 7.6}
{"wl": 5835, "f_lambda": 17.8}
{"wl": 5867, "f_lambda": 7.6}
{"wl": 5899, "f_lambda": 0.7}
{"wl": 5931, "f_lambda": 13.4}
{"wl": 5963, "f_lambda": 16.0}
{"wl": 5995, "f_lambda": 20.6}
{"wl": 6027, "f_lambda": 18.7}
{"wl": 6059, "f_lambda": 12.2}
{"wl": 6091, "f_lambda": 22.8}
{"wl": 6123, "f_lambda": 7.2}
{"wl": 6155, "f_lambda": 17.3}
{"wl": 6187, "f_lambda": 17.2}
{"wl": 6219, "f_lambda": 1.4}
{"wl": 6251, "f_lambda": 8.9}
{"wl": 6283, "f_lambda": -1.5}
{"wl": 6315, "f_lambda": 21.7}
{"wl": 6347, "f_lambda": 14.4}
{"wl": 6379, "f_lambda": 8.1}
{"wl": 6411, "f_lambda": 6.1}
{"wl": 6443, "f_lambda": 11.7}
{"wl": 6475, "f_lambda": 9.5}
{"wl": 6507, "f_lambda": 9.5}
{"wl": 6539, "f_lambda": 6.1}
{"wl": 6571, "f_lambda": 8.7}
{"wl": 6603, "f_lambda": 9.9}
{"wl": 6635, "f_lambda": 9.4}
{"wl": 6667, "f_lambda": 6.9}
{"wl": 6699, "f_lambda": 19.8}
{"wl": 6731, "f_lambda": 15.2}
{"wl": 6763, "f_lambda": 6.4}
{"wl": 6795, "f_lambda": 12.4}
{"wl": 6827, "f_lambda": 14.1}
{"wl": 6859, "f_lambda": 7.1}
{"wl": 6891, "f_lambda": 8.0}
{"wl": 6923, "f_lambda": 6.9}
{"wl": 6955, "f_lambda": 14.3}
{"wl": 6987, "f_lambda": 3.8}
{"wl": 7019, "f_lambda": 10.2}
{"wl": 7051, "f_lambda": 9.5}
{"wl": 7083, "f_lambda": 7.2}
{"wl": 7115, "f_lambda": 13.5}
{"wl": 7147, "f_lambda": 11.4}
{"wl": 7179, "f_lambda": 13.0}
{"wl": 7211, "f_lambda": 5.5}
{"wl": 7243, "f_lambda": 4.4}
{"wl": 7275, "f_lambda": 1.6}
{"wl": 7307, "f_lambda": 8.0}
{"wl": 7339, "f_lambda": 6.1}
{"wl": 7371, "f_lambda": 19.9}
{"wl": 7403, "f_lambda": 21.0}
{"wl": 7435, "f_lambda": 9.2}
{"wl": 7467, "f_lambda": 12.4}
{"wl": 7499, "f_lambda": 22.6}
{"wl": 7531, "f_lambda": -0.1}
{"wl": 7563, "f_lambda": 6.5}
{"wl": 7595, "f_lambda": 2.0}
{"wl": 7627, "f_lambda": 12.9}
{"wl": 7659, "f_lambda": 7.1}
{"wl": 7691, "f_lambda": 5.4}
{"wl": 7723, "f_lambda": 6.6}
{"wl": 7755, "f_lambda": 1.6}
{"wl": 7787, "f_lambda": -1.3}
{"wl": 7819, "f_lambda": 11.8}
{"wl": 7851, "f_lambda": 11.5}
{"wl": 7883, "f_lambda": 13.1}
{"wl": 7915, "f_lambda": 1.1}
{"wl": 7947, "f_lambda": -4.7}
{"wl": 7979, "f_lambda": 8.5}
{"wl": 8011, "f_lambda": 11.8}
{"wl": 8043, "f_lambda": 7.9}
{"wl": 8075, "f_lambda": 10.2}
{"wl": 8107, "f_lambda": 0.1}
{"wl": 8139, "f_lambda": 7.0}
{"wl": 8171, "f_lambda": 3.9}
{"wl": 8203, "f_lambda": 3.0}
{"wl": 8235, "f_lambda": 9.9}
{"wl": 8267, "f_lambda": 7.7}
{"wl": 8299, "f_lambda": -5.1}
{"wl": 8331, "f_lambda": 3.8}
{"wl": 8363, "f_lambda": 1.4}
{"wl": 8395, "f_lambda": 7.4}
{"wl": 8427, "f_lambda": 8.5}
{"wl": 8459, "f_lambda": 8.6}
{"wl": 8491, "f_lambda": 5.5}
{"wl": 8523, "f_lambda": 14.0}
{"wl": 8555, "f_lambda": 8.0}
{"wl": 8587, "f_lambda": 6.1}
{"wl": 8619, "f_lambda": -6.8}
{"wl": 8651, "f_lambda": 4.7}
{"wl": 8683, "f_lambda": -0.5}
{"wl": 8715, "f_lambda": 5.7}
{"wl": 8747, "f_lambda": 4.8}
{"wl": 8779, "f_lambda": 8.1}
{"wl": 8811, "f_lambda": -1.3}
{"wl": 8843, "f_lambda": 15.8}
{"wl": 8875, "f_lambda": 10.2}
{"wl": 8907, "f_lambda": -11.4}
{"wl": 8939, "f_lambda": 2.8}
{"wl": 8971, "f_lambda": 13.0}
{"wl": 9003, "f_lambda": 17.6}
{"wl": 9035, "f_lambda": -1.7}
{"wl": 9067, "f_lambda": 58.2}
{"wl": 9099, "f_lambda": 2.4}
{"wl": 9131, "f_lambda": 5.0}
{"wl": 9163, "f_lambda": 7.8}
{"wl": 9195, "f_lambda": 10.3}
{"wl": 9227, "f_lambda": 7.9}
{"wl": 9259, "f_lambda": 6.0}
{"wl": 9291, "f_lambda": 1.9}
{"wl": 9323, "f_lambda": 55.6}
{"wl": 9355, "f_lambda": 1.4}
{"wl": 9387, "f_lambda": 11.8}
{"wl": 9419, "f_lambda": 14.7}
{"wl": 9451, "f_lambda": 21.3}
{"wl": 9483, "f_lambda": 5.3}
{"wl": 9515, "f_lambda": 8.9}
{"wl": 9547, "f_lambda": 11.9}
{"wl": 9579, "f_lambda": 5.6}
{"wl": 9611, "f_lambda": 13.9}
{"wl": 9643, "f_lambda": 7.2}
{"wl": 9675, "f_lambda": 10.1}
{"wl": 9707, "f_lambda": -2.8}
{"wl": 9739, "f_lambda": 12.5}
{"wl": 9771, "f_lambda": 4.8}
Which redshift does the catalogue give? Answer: 1.433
